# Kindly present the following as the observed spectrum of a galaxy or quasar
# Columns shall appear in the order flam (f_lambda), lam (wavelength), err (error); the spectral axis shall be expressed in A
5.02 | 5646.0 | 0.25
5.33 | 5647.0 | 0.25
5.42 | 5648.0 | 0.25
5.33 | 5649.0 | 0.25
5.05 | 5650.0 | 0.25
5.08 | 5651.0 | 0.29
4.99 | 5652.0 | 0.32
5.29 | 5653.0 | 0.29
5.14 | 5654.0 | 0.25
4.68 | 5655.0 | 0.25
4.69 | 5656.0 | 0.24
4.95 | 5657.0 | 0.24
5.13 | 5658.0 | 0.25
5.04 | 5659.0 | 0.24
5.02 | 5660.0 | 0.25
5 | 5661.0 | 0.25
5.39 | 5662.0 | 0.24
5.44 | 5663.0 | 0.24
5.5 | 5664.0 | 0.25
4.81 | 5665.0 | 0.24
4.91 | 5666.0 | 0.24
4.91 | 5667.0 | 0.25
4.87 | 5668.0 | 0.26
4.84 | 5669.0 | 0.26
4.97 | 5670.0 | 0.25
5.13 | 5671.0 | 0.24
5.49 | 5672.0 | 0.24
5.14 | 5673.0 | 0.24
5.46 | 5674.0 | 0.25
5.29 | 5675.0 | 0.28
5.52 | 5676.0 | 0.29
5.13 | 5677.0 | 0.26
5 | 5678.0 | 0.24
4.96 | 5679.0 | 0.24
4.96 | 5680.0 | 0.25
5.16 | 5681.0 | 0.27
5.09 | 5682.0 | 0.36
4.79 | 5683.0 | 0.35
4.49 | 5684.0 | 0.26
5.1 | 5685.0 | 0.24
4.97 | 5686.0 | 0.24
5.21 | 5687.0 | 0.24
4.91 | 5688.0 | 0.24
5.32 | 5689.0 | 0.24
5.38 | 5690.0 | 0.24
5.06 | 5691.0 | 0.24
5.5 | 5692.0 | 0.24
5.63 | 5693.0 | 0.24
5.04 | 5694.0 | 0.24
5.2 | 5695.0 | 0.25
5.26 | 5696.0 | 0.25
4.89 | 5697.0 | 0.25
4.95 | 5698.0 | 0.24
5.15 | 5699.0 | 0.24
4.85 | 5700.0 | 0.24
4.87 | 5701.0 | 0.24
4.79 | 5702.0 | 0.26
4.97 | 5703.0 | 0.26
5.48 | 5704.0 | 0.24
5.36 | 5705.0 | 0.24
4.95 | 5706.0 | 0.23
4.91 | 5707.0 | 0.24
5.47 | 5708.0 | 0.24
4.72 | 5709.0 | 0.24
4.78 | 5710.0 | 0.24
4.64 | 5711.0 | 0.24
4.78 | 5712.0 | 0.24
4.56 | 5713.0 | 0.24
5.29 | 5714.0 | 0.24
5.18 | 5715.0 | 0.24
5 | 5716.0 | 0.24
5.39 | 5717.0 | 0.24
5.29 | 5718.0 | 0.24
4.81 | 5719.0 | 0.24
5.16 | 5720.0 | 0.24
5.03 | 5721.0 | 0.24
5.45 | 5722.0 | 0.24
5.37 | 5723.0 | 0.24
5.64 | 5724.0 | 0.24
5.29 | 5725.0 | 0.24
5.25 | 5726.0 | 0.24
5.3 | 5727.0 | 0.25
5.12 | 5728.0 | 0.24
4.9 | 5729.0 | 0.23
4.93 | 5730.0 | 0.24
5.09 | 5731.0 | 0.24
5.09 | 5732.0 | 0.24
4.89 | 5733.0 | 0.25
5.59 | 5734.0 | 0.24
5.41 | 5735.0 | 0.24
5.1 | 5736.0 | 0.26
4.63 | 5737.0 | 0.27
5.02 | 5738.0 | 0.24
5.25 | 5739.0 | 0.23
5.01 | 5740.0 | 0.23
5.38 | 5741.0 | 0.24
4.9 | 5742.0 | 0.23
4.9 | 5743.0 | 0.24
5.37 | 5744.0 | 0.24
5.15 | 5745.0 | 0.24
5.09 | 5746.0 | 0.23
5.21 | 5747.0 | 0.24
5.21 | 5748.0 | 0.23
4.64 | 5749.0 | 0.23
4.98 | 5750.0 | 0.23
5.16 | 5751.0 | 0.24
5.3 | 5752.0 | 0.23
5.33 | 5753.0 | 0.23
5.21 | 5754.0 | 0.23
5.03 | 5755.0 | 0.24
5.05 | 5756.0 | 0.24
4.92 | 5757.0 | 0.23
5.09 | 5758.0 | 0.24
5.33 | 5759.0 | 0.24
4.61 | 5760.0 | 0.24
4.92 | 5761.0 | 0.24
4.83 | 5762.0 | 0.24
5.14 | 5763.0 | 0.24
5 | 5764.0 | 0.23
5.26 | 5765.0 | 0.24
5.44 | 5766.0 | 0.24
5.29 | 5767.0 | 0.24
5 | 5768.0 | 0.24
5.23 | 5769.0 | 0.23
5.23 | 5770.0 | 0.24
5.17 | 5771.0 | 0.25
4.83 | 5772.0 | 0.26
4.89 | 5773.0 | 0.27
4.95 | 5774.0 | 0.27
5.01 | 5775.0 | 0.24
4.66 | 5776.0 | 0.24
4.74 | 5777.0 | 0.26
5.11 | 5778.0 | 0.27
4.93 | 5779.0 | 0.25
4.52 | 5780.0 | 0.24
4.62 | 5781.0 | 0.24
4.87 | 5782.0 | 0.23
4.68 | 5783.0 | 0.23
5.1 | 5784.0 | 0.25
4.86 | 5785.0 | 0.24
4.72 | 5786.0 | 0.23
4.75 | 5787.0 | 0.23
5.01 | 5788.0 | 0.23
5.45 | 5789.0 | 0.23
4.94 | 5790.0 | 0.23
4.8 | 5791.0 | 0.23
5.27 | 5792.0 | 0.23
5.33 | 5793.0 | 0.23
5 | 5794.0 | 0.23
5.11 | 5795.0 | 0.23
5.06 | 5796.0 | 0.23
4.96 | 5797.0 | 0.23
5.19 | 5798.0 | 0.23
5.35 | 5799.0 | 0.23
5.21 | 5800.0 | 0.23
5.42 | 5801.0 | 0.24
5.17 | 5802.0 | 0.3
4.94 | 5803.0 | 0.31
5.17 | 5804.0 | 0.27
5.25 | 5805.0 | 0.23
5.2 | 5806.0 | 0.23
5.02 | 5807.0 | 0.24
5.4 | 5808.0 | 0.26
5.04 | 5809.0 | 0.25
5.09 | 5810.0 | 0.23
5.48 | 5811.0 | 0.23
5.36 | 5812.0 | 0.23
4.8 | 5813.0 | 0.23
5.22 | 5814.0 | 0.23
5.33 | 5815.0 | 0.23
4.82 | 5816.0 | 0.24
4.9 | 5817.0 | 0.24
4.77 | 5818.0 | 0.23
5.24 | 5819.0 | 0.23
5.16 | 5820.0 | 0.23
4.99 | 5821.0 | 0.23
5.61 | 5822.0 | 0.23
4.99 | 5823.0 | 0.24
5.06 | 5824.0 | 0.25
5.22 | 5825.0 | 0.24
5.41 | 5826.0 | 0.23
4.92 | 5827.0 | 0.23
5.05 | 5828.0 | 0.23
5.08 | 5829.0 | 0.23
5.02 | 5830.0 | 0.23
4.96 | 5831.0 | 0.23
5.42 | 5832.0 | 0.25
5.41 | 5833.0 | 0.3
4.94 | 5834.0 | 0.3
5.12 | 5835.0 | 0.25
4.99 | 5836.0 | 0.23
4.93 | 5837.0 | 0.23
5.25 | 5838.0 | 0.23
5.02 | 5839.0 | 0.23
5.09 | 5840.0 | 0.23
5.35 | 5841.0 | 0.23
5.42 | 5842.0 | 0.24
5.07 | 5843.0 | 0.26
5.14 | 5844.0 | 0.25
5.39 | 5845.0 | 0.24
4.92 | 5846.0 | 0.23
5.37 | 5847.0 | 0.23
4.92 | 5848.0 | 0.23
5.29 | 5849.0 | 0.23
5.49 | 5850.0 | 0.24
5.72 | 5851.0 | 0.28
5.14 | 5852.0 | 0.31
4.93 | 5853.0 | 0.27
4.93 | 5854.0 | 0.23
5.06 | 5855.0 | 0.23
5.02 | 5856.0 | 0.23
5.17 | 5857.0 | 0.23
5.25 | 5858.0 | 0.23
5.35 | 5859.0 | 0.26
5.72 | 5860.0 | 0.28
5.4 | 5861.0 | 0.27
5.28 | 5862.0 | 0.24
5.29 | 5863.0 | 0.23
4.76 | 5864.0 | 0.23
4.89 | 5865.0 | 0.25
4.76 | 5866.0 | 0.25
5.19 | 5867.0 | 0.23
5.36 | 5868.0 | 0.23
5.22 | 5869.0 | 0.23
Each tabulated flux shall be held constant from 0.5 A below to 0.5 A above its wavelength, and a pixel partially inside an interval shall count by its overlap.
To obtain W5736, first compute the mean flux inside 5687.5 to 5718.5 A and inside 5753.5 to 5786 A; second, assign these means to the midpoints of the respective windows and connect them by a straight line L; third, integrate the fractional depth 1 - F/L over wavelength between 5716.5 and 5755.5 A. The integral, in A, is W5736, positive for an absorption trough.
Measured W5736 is -0.91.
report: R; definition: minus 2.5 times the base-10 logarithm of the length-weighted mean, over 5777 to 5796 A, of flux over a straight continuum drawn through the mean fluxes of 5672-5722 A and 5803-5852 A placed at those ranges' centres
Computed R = 0.04 mag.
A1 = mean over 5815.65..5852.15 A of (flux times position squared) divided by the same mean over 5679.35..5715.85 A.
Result 1.07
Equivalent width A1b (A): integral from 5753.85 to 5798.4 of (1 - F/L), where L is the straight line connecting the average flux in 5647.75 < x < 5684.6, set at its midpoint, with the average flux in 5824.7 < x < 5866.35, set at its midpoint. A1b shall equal 1.1 A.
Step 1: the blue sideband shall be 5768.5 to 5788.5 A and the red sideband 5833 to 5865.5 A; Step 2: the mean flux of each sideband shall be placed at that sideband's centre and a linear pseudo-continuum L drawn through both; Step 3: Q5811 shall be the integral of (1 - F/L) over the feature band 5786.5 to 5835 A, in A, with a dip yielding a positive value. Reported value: -1.0 A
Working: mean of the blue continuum 4.89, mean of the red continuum 5.18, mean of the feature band 5.13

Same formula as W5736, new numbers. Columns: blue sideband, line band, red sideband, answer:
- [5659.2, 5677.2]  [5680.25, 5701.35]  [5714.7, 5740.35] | 0.3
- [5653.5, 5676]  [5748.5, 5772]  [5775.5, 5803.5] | -0.3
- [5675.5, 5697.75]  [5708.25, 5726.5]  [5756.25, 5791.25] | -0.1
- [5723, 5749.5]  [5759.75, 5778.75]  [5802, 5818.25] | 0.4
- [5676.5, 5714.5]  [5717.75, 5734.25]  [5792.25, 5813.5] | -0.3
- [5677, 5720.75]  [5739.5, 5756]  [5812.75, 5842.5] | -0.1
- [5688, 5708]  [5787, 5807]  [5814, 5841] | -0.1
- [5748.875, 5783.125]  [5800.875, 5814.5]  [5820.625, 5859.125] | -0.2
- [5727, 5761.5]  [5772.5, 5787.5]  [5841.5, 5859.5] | 0.9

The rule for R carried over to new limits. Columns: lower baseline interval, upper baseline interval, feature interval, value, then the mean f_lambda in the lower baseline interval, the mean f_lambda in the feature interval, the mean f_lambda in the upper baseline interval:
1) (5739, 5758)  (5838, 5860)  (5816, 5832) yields 0.018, 5.11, 5.09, 5.21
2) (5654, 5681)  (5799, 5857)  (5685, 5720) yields 0.005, 5.09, 5.08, 5.15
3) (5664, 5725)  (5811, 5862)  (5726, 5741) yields 0.001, 5.09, 5.11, 5.17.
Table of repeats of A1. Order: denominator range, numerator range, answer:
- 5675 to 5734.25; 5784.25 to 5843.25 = 1.04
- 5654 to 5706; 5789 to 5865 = 1.07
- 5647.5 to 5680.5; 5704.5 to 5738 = 1.02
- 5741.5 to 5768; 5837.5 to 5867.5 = 1.05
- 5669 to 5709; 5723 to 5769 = 1.02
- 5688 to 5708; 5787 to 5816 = 1.04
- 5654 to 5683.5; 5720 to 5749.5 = 1.04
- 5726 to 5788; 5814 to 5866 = 1.05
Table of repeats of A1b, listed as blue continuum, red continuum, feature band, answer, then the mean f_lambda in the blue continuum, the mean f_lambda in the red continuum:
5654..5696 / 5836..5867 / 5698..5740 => 0.26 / 5.1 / 5.17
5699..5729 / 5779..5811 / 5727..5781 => 0.18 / 5.09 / 5.05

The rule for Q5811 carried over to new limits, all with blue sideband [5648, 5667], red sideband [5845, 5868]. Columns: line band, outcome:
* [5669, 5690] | 0.0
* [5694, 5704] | 0.2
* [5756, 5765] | 0.2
